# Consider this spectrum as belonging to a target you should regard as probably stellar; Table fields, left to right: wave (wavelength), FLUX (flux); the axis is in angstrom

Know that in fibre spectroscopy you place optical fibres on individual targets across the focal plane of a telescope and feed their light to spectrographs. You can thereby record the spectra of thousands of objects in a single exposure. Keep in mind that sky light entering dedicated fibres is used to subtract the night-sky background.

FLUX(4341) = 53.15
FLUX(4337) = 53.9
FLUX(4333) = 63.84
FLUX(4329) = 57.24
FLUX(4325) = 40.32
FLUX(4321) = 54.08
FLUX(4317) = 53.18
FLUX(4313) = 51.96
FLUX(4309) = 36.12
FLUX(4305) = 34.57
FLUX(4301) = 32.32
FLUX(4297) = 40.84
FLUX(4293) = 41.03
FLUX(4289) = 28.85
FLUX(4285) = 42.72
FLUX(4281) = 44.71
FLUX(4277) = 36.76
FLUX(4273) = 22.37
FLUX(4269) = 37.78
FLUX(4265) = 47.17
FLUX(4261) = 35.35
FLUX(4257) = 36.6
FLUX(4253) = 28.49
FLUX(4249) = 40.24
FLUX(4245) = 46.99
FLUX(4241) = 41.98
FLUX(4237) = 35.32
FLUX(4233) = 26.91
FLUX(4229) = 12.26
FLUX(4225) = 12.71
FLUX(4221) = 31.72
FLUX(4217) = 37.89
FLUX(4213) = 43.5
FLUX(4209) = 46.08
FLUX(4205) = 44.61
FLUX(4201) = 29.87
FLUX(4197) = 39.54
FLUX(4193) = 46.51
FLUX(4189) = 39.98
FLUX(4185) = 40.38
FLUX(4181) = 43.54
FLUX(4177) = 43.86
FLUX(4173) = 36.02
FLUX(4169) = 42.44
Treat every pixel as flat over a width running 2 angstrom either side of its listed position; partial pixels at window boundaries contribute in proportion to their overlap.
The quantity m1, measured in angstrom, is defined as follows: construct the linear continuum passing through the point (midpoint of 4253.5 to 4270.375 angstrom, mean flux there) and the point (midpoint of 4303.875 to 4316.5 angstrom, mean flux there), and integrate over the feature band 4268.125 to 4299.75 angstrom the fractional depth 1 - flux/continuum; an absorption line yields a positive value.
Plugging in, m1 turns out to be 2.9 angstrom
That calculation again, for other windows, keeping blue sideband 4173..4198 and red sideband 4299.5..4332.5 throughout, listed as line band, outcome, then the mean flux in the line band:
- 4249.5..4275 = 5.4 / 35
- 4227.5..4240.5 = 4.8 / 27.3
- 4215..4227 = 4.3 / 27.4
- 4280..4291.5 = 1.7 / 38.3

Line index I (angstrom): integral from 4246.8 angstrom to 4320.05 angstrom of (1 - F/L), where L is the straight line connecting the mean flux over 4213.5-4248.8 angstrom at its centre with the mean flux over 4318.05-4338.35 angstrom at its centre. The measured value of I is 8.1 angstrom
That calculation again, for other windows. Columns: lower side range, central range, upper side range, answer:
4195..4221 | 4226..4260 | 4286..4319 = 5.7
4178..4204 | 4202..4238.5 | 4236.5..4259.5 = 6.6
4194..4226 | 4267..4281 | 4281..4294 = 1.5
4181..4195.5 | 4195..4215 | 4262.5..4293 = 0.3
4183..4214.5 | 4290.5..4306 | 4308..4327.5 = 3.2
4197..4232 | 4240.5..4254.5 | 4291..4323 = -1.3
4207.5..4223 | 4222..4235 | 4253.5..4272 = 6.9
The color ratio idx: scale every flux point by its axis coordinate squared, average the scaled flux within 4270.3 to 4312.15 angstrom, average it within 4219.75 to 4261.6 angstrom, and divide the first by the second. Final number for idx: 1.2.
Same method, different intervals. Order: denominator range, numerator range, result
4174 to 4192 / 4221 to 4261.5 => 0.78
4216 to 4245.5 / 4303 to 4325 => 1.59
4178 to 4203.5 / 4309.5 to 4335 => 1.39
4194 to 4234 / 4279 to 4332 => 1.37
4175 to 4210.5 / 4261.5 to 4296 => 0.94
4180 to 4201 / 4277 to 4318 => 1.04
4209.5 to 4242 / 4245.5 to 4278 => 1.20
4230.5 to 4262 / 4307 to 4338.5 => 1.47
